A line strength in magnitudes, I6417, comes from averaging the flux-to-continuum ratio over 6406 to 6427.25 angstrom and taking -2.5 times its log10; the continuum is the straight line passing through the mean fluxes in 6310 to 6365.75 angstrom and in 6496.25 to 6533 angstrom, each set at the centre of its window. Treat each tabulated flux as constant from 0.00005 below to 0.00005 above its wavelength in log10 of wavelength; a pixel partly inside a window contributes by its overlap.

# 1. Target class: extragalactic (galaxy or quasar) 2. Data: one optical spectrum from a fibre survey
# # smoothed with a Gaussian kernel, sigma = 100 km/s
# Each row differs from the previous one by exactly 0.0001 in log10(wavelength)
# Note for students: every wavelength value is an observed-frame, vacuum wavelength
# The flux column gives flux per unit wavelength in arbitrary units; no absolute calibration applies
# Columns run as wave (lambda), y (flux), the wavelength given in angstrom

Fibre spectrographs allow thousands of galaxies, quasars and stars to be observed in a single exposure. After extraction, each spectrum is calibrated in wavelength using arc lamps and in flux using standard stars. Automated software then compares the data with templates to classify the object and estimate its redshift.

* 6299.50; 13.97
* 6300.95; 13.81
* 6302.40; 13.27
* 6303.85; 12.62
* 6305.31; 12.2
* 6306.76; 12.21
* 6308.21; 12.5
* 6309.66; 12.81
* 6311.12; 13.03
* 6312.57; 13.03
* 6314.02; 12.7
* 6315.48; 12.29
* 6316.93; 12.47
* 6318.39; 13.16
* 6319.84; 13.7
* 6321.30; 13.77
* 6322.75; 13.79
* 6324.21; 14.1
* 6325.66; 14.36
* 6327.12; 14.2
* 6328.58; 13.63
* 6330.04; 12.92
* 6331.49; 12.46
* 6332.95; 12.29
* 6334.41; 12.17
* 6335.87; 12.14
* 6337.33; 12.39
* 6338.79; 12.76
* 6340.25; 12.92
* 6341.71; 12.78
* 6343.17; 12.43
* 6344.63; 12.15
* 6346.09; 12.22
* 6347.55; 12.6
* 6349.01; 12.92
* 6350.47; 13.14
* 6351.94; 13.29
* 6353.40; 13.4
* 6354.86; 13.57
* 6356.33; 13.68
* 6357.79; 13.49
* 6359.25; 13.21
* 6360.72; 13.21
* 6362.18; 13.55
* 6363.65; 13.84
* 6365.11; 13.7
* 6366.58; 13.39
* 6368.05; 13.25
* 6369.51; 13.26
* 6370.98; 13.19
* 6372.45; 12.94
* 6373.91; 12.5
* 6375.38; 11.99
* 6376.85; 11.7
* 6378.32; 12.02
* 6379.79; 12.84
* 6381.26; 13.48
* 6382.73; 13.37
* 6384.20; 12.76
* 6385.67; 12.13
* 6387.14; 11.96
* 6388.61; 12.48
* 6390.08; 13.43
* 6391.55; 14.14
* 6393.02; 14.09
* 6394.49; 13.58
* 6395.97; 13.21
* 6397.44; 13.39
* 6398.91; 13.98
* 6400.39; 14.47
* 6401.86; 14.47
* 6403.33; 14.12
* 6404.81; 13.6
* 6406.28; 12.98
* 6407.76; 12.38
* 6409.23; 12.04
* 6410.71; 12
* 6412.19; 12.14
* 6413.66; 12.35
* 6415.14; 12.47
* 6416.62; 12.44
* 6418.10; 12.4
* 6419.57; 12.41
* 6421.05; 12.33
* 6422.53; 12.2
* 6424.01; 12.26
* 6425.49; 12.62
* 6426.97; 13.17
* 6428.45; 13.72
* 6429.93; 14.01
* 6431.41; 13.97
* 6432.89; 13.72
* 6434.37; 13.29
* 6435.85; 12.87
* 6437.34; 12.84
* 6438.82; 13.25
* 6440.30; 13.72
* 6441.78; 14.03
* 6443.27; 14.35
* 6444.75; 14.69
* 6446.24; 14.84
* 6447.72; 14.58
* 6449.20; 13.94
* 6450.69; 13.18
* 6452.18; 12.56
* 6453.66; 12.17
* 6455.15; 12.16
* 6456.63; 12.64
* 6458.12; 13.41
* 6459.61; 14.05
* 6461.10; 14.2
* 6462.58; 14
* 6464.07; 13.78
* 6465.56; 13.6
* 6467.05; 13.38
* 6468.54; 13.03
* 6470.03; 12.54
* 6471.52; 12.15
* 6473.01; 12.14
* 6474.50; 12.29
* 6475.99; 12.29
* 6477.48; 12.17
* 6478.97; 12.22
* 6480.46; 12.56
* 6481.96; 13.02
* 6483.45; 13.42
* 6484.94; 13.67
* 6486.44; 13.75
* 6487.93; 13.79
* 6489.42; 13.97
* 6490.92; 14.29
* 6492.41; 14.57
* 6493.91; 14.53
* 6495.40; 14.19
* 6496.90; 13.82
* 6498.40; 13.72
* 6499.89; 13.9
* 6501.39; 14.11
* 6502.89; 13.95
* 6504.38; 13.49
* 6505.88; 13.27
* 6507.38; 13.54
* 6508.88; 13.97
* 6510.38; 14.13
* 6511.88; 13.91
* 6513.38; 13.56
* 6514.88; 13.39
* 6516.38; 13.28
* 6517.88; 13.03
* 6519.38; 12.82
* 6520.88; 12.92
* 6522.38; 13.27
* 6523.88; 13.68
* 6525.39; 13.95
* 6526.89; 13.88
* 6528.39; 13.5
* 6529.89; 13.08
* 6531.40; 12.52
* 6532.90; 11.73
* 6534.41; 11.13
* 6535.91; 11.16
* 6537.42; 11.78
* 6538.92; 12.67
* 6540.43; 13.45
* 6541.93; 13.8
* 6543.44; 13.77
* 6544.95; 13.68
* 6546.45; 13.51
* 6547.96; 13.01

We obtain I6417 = 0.07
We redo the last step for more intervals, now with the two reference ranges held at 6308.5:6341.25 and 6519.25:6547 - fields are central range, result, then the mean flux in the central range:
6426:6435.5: -0.049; 13.6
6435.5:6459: -0.038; 13.5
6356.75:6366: -0.040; 13.5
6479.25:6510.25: -0.063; 13.8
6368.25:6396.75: 0.009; 12.9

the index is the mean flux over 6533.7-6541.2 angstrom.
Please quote 12.1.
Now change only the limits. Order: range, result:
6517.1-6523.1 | 13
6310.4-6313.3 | 13.1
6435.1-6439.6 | 13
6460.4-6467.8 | 13.8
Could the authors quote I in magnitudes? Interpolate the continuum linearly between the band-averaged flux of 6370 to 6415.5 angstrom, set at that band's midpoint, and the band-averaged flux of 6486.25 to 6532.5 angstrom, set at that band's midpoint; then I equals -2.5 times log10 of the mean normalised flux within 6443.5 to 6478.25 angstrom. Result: 0.01 mag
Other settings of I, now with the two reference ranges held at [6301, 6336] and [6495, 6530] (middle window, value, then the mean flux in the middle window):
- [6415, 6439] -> 0.03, 12.9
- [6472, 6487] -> 0.06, 12.7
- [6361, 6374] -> -0.01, 13.3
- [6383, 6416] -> 0.01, 13.1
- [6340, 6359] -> 0.01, 13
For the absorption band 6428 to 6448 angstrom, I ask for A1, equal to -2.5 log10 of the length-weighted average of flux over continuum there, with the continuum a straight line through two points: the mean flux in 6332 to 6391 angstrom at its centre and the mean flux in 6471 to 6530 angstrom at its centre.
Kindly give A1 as -0.05 mag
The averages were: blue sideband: 12.9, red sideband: 13.4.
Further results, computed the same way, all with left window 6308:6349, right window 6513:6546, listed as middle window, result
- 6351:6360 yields -0.04 mag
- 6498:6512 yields -0.07 mag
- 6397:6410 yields -0.04 mag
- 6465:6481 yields 0.03 mag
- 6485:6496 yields -0.09 mag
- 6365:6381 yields 0.01 mag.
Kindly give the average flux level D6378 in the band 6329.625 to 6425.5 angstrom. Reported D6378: 12.9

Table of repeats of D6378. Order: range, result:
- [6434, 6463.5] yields 13.5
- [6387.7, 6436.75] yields 13.1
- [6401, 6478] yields 13.1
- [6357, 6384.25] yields 13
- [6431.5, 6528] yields 13.5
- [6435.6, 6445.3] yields 13.7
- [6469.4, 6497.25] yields 13.2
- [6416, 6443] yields 13.1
